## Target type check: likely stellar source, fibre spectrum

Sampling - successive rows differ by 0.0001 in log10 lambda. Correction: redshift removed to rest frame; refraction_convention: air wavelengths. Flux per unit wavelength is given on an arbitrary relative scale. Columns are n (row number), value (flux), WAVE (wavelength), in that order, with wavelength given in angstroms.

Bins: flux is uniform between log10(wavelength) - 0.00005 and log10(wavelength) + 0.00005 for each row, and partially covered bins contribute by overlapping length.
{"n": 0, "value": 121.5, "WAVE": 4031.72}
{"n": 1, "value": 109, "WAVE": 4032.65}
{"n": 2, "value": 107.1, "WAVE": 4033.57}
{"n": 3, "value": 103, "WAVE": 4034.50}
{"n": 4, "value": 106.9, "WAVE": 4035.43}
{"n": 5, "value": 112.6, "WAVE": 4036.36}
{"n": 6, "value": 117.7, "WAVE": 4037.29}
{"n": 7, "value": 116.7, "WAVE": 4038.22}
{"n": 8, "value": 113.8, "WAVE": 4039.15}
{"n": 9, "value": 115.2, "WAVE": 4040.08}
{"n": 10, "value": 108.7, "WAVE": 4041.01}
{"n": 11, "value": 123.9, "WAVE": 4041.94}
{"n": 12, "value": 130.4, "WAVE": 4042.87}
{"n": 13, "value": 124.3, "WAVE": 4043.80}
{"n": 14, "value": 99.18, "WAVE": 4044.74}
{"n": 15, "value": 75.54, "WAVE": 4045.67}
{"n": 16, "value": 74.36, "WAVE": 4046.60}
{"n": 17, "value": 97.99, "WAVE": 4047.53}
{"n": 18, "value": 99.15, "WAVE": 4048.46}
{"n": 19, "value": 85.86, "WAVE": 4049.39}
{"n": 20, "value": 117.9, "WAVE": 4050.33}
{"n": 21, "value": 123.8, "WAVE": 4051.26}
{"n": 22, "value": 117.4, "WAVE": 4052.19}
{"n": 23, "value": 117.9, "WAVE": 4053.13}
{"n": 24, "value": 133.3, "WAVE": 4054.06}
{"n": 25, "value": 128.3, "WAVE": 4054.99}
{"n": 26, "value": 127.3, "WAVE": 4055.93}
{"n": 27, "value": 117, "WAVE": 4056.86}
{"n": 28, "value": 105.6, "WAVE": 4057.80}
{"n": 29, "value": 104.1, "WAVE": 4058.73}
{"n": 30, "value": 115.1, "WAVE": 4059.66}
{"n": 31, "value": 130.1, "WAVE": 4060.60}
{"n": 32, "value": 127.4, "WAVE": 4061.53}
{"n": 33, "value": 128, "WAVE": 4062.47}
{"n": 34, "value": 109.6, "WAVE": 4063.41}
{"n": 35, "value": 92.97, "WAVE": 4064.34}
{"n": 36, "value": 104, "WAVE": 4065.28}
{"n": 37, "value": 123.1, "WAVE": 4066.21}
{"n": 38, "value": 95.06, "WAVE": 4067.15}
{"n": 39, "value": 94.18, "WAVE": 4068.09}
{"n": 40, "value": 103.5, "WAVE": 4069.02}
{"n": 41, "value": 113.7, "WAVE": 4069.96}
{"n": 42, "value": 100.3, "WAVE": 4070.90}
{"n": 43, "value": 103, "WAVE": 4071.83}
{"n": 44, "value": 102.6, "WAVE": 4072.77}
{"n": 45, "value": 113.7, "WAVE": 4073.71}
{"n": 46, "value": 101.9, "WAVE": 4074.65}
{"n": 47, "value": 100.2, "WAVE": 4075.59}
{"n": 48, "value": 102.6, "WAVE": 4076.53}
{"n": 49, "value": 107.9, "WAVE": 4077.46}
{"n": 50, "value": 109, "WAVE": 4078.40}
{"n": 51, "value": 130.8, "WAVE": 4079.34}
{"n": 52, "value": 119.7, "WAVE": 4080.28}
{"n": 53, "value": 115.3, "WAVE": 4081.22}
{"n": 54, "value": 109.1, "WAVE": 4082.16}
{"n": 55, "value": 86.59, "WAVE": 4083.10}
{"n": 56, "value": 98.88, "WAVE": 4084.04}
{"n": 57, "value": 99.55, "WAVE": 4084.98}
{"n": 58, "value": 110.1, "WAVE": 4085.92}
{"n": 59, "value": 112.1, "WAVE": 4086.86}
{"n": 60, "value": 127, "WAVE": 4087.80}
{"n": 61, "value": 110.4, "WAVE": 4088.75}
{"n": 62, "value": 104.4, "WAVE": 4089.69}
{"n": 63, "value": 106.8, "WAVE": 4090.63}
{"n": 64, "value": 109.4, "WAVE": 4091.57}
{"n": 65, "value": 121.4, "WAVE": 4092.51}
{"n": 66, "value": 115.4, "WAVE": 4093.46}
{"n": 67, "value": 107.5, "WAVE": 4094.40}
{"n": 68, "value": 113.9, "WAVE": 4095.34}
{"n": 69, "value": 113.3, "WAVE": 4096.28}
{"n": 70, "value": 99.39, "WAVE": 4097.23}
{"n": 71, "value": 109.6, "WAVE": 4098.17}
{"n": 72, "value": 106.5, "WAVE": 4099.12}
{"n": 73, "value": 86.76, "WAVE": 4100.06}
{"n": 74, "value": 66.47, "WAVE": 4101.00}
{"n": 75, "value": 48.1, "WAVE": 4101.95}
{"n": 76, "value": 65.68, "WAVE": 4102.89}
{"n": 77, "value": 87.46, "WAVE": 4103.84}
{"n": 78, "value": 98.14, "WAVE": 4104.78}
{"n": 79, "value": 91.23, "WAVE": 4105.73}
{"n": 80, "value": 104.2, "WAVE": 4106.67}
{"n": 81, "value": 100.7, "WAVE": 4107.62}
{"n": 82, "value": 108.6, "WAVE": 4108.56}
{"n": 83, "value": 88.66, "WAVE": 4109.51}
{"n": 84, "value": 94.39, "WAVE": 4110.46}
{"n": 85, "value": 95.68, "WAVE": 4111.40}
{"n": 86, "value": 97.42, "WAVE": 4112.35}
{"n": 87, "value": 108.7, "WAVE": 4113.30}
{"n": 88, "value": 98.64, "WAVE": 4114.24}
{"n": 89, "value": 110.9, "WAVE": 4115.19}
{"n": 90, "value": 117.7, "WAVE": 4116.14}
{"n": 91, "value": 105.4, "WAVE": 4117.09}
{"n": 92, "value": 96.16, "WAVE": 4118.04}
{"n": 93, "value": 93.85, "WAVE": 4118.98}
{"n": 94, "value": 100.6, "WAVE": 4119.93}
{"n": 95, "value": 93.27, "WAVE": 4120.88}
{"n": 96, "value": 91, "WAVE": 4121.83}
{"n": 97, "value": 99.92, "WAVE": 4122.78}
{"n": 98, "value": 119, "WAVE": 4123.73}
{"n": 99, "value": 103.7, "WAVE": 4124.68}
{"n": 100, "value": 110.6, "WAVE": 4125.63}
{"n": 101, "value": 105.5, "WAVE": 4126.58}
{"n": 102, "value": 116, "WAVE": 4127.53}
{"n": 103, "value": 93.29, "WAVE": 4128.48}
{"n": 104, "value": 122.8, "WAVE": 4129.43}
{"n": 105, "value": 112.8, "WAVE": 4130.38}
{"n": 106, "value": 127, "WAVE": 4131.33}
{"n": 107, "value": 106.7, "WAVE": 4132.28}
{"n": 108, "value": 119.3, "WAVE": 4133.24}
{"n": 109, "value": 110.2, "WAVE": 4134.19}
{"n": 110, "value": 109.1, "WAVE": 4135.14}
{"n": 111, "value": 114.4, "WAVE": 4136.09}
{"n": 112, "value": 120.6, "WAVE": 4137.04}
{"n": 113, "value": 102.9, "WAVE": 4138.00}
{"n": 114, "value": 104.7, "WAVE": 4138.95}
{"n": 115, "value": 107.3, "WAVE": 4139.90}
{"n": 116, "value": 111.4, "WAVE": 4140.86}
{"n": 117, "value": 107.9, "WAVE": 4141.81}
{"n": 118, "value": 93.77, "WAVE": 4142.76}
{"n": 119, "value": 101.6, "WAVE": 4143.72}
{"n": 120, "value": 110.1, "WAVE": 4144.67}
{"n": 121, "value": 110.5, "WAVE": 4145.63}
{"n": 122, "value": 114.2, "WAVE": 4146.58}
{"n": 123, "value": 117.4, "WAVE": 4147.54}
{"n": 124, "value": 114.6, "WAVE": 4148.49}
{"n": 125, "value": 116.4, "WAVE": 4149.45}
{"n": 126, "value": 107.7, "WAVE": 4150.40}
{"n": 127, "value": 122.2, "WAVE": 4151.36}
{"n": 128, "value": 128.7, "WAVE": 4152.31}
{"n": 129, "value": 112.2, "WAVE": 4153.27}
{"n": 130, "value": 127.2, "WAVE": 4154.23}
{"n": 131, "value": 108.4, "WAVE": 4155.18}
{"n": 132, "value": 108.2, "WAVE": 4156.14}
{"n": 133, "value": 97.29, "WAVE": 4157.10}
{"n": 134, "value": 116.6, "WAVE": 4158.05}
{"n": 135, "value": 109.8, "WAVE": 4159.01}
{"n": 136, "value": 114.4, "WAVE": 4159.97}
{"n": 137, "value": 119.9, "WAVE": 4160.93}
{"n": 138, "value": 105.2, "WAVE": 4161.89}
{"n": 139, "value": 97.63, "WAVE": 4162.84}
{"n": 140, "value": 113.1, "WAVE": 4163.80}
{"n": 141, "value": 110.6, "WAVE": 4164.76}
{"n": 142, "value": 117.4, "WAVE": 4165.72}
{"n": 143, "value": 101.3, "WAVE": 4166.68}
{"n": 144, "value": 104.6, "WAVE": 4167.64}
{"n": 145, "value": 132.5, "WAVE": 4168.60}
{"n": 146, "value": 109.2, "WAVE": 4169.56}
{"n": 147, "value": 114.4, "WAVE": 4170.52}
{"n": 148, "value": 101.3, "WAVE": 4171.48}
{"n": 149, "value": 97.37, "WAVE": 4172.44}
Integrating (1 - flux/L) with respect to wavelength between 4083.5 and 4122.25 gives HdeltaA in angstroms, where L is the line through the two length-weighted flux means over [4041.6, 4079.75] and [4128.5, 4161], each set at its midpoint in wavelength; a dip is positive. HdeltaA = 3.75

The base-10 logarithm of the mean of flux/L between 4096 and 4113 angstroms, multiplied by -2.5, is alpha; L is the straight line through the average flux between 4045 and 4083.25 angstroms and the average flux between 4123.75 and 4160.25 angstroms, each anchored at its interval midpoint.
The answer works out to 0.19 mag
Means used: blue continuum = 109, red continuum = 112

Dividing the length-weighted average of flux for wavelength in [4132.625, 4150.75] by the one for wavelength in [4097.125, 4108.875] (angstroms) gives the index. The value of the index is 1.23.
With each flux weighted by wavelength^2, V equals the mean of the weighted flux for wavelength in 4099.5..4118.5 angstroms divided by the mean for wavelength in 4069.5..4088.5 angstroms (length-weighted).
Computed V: 0.9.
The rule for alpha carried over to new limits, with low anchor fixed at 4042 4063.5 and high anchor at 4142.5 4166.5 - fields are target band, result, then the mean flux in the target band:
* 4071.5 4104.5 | 0.09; 103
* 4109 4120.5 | 0.12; 101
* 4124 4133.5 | 0.00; 112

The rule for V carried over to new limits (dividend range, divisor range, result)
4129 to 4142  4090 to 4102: 1.12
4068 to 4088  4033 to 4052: 1.01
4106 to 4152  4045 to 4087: 1.02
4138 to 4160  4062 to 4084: 1.08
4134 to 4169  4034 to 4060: 1.05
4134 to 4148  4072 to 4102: 1.06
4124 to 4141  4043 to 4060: 1.06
